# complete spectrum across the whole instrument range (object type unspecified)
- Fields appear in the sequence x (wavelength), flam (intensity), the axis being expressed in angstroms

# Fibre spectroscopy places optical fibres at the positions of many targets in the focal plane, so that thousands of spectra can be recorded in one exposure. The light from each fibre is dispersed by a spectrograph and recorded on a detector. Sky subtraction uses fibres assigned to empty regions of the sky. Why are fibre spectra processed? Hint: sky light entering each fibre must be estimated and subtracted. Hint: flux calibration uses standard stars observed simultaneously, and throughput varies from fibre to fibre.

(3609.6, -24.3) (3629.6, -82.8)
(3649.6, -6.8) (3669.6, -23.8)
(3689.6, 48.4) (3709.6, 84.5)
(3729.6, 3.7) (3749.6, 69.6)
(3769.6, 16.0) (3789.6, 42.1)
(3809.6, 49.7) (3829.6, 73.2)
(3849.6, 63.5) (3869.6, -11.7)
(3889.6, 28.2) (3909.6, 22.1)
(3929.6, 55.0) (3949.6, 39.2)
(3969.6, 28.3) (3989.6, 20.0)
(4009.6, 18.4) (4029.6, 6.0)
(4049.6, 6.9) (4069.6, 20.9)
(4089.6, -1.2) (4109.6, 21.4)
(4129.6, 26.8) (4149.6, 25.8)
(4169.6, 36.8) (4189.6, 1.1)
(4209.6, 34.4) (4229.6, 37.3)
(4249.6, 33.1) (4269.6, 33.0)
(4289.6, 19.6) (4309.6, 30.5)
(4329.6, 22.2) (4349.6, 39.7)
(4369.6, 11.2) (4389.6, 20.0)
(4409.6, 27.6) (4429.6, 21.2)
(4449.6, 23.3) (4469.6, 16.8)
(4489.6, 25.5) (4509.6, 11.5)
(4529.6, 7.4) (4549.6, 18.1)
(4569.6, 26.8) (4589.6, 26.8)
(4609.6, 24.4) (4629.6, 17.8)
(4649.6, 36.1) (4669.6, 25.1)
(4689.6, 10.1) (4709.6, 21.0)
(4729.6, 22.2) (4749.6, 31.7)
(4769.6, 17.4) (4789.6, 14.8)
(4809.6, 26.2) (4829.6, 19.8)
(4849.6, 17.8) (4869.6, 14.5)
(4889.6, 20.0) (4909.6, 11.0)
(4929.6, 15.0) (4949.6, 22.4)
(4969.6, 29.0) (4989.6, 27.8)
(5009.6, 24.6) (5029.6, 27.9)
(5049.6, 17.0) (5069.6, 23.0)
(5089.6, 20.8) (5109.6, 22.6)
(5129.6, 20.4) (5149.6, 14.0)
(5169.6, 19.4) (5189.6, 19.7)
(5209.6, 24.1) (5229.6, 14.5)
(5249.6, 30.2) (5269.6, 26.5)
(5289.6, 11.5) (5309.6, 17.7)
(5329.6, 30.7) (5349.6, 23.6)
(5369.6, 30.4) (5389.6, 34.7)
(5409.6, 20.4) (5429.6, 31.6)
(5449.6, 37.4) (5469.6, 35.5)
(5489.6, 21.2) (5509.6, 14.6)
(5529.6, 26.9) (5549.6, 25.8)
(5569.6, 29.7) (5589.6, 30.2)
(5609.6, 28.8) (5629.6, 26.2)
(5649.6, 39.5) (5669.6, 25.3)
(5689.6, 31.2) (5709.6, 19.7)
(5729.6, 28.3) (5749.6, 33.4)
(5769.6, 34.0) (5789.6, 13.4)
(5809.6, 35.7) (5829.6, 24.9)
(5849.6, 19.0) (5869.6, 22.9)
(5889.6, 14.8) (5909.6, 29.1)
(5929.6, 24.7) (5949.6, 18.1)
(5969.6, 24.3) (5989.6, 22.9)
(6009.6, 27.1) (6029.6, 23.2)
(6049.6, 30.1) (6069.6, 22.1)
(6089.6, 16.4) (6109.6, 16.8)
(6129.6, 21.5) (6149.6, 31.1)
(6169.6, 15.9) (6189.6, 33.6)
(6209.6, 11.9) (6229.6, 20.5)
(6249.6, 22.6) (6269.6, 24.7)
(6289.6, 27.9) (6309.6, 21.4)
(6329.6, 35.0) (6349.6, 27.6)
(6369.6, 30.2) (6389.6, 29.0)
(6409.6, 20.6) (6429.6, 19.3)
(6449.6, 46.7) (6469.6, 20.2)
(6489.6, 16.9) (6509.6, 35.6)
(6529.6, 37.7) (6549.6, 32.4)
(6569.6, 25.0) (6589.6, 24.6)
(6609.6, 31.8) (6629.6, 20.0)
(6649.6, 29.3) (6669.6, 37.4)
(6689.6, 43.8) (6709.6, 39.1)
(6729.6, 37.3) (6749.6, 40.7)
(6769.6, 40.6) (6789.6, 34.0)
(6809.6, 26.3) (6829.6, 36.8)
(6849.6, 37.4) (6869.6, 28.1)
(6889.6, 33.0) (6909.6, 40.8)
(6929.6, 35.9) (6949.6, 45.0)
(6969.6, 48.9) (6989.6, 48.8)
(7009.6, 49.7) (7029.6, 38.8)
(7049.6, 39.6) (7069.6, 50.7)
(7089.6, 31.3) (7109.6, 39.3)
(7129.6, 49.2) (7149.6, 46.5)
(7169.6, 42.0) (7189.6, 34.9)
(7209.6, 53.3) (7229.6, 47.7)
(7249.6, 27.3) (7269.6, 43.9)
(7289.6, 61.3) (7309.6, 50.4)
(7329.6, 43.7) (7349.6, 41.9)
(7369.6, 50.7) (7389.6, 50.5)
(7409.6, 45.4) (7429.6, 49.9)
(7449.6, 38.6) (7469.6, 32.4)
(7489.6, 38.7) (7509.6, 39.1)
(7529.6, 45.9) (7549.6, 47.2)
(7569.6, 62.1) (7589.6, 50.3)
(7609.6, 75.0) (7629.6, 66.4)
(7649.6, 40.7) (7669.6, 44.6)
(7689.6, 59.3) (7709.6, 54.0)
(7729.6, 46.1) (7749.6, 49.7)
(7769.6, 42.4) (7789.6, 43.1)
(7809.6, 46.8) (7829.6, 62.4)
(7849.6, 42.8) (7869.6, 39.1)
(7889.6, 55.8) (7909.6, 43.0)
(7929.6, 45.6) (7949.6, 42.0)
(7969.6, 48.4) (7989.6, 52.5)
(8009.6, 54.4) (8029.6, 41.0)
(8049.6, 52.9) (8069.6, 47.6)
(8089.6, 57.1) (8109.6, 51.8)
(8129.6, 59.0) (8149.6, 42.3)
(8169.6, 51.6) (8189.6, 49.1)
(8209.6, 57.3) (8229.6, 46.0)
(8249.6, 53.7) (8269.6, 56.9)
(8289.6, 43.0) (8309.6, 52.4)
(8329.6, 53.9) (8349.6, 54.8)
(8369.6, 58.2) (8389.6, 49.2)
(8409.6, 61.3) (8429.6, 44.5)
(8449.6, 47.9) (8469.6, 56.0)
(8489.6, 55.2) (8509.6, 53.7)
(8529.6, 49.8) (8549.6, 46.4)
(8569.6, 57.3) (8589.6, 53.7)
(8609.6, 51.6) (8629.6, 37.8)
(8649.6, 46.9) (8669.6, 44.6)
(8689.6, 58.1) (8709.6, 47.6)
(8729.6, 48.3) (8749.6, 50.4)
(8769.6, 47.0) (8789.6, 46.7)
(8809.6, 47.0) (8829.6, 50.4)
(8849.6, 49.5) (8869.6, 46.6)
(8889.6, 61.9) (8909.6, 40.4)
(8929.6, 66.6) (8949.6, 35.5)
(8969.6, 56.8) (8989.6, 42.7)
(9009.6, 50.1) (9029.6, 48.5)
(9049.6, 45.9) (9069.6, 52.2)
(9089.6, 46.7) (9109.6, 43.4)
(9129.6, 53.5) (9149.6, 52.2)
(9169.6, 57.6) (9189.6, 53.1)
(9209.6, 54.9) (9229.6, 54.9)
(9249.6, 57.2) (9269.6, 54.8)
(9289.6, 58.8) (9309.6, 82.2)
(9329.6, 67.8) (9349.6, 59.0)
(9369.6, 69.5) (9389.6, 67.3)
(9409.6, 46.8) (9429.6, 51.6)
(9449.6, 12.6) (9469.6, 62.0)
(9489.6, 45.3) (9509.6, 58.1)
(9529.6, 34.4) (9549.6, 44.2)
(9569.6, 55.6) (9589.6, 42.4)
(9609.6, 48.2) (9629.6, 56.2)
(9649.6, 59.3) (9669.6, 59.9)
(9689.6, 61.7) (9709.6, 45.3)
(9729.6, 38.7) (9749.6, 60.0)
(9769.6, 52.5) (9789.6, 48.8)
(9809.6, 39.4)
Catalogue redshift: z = 0.73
